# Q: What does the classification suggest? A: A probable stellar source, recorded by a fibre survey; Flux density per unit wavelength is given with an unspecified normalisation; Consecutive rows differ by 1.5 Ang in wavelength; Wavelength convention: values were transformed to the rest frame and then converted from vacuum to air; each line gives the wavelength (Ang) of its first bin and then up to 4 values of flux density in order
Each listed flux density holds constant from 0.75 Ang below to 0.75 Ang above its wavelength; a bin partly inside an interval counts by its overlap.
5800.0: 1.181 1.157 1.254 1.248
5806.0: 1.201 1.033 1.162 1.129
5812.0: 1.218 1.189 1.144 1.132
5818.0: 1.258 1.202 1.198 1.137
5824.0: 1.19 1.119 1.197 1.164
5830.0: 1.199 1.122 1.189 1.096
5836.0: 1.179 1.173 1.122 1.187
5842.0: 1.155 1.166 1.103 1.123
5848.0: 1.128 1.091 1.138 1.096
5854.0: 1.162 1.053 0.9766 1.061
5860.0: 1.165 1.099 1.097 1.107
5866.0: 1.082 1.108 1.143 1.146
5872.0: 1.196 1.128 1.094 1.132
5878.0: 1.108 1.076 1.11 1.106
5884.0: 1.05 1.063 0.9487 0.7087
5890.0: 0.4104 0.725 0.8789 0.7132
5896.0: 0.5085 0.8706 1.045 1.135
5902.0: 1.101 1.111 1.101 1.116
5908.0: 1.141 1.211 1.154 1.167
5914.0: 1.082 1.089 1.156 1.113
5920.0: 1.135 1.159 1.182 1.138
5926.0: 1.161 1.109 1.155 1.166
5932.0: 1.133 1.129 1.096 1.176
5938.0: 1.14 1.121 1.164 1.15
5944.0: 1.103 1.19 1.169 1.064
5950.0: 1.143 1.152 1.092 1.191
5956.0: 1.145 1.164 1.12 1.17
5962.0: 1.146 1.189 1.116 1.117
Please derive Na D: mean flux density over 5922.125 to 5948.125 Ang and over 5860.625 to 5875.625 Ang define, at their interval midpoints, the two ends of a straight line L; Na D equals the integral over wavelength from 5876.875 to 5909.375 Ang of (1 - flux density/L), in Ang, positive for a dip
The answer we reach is 4.9 Ang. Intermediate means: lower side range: 1.12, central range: 0.961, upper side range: 1.14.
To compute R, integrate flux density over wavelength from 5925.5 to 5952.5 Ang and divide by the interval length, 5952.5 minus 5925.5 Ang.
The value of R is 1.14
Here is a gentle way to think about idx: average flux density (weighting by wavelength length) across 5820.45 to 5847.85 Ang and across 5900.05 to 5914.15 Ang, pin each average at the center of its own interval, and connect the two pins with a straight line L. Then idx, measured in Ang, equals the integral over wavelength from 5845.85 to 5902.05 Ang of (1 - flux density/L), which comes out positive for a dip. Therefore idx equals 6.0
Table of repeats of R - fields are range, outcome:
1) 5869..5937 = 1.05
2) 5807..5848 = 1.16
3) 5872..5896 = 0.944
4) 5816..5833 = 1.18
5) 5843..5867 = 1.1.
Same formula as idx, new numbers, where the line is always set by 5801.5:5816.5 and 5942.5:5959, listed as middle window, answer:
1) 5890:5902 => 3.37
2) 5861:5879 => 0.61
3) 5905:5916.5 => 0.14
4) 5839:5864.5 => 1.10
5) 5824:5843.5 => 0.11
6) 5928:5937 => 0.03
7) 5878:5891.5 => 2.61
